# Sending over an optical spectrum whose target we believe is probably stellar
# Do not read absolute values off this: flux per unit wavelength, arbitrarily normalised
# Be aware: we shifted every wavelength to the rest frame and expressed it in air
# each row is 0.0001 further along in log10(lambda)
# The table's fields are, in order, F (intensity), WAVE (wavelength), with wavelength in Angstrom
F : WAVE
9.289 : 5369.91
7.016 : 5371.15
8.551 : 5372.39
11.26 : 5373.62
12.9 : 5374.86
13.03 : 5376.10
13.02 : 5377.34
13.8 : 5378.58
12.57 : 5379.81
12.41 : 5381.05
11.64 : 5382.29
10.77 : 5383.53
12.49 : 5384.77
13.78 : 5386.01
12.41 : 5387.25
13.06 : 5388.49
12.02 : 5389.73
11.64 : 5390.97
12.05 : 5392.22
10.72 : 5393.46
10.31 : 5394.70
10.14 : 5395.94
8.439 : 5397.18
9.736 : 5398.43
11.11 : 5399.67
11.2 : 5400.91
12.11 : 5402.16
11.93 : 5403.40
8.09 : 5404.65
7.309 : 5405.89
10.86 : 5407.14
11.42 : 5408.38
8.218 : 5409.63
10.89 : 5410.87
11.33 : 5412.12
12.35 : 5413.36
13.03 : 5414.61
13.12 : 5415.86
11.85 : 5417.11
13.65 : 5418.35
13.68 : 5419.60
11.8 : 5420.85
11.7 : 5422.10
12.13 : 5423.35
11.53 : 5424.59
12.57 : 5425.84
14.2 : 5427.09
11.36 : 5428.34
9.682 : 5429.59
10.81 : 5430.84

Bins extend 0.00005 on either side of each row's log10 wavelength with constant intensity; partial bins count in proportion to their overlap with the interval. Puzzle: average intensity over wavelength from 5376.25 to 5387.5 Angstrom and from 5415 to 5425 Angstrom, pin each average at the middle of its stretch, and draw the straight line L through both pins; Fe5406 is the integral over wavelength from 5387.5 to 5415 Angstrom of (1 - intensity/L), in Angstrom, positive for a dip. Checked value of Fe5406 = 3.7 Angstrom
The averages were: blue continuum 12.6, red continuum 12.5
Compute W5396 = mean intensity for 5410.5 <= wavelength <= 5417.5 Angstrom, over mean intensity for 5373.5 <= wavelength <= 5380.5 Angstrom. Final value 0.94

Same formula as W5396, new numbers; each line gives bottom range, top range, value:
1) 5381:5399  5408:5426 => 1.05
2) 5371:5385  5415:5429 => 1.06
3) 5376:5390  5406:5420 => 0.93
